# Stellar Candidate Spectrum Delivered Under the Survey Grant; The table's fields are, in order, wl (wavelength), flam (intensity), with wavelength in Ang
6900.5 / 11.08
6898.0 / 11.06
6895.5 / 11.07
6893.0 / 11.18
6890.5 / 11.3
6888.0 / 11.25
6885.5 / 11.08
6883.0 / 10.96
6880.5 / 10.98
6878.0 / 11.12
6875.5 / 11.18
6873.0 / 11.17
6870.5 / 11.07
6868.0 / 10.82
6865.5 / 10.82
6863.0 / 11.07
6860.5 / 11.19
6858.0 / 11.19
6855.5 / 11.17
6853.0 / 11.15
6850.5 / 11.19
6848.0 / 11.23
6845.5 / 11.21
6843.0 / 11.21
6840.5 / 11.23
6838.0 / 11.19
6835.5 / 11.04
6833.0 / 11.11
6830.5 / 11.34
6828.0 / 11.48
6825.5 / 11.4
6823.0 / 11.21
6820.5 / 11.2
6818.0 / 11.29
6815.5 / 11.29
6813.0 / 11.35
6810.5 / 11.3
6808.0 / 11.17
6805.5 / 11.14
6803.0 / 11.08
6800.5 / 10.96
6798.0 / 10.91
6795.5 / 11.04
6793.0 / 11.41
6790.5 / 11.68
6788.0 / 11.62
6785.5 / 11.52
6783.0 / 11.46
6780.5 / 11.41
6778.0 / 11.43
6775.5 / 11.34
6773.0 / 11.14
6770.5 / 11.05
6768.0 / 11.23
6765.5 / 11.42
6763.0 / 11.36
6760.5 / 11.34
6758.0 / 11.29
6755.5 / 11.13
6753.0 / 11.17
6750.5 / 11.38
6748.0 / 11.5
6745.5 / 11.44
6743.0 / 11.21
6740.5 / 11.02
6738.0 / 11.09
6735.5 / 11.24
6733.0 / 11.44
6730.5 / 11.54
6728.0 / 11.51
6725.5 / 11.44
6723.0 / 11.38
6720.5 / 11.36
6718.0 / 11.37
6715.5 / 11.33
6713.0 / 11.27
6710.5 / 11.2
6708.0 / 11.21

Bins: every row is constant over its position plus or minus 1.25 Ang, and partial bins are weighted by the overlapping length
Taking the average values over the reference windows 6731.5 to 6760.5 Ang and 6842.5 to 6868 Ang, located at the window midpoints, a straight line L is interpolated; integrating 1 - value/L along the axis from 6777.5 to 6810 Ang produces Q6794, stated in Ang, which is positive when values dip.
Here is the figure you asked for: -0.2 Ang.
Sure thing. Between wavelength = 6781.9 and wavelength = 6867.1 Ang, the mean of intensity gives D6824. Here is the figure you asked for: 11.2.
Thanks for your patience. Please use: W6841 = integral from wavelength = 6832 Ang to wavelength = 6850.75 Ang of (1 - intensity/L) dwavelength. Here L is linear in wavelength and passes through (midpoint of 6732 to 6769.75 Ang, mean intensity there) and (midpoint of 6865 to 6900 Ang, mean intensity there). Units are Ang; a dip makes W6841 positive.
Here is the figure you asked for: -0.1 Ang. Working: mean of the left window 11.3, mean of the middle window 11.2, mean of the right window 11.1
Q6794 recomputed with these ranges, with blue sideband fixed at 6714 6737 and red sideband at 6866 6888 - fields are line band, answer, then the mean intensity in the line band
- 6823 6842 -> -0.17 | 11.3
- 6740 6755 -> 0.07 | 11.3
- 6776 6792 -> -0.35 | 11.5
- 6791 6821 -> 0.06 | 11.2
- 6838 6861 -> -0.17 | 11.2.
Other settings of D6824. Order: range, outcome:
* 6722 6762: 11.3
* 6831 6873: 11.1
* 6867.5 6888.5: 11.1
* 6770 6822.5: 11.3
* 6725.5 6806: 11.3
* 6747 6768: 11.3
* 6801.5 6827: 11.2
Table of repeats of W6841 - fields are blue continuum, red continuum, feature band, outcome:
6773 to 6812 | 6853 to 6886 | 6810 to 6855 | -0.27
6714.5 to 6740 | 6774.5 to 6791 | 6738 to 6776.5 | 0.56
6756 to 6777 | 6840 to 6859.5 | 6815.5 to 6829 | -0.11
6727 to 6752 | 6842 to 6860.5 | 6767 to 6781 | 0.04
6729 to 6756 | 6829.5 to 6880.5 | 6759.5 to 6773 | -0.01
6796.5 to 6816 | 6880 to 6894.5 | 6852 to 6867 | 0.06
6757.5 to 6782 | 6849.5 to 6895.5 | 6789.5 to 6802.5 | 0.08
